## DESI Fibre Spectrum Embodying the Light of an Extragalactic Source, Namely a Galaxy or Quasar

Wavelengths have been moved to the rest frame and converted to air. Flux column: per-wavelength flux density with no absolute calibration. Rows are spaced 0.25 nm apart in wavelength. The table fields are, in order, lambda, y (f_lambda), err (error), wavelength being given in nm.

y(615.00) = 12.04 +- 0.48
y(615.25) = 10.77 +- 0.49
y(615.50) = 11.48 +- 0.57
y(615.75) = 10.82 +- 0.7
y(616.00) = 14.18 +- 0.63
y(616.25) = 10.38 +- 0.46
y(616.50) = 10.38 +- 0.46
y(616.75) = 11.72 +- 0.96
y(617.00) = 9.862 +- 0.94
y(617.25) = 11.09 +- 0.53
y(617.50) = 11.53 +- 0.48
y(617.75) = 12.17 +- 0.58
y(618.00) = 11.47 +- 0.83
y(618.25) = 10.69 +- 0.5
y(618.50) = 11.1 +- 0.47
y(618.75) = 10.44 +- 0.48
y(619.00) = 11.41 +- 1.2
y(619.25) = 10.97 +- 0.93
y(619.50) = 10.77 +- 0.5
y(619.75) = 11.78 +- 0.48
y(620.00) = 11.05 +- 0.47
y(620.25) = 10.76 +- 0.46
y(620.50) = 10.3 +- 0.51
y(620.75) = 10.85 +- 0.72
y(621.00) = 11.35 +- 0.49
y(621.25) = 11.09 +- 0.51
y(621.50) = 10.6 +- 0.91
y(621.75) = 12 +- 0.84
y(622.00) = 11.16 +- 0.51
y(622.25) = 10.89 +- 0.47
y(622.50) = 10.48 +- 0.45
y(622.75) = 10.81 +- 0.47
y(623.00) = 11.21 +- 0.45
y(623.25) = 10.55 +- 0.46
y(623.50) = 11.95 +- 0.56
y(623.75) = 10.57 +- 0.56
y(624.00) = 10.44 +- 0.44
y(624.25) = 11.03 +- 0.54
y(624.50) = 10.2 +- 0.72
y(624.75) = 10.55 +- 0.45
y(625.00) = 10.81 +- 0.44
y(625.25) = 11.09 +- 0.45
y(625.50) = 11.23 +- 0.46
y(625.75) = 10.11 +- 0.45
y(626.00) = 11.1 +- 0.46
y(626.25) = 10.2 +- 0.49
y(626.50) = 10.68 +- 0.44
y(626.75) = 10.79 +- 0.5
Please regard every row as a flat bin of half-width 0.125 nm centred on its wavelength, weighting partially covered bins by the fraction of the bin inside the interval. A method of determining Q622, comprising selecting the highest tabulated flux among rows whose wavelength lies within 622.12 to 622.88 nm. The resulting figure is 10.89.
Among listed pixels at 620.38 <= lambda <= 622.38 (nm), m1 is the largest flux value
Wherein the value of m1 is 12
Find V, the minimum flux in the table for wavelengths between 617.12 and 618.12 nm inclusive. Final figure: 11.09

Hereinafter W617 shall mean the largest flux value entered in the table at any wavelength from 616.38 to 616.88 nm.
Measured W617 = 11.72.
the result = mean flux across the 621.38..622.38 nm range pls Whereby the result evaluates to 11.2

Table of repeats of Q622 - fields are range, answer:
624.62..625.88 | 11.23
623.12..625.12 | 11.95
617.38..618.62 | 12.17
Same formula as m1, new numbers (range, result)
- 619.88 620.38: 11.05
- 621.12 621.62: 11.09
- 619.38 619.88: 11.78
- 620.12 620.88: 10.85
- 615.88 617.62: 14.18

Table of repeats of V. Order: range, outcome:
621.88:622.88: 10.48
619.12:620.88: 10.3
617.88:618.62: 10.69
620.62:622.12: 10.6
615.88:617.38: 9.862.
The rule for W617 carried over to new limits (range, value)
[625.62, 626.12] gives 11.1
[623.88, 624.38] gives 11.03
